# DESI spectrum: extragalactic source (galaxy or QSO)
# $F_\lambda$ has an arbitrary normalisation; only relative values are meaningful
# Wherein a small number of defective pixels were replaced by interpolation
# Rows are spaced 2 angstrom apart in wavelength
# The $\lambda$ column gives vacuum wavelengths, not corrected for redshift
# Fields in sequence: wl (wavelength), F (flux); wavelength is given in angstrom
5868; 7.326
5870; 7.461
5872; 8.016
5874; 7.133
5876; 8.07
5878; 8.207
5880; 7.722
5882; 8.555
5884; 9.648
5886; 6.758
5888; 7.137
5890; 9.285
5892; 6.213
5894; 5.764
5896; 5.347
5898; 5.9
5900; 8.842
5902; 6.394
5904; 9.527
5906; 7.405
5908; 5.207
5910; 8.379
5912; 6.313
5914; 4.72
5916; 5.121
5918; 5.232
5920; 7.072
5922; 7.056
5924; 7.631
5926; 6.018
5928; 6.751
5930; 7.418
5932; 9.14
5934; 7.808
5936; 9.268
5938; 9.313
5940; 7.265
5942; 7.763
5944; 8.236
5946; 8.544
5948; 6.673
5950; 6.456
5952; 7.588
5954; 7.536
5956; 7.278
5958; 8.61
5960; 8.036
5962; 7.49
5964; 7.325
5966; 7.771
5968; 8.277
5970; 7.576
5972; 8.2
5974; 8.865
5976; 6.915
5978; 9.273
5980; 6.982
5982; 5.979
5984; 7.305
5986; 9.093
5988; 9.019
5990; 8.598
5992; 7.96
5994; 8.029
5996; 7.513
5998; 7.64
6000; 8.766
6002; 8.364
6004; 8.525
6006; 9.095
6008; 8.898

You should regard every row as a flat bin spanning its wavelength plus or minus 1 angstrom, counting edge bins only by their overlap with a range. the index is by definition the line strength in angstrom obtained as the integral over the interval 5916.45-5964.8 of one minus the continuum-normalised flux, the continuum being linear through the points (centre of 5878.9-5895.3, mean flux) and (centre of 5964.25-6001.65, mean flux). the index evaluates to 1.7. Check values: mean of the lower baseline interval 7.6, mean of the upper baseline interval 7.98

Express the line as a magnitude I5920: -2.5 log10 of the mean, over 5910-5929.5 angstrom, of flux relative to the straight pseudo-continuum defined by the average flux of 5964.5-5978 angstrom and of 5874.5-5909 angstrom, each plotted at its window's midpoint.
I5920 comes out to 0.197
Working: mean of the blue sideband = 7.41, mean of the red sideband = 8.01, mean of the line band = 6.35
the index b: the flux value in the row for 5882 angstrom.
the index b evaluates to 8.555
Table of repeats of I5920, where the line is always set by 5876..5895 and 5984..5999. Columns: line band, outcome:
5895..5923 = 0.18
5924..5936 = 0.05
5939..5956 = 0.07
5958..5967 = 0.04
